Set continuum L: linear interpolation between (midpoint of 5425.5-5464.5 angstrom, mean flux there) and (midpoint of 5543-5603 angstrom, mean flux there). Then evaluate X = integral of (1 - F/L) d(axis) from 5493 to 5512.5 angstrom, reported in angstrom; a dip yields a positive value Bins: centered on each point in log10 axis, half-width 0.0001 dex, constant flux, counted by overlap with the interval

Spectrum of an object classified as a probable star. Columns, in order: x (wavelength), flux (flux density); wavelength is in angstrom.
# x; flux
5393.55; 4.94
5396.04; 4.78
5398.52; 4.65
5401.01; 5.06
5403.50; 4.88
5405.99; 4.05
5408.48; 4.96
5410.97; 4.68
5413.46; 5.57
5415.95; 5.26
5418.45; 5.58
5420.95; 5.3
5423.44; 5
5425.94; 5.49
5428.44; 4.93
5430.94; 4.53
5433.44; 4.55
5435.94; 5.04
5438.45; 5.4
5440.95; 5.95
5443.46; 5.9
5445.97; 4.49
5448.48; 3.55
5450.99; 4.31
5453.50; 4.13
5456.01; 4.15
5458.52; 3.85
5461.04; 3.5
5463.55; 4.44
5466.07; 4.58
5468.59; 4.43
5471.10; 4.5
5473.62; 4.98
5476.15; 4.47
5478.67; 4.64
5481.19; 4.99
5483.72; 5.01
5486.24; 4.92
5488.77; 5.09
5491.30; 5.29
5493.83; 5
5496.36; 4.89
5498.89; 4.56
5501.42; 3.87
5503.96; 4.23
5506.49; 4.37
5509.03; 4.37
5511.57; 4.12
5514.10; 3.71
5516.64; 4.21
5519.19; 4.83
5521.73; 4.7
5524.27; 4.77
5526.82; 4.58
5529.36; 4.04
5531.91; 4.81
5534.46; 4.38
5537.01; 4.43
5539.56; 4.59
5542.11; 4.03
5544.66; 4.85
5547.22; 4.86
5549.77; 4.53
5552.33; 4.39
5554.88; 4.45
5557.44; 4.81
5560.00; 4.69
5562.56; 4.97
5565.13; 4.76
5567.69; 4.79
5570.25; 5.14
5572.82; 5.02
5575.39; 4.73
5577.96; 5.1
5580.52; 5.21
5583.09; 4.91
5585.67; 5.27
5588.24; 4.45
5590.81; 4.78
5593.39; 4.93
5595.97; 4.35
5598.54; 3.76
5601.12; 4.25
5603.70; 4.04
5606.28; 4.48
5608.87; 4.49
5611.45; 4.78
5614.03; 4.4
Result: 1.0 angstrom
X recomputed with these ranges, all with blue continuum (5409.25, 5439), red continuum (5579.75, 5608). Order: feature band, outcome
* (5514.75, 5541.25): 1.5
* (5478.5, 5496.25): -0.4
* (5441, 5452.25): 0.7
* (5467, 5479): 0.8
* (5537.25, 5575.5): -0.1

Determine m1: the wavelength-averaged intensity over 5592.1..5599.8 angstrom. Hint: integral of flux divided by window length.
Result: 4.35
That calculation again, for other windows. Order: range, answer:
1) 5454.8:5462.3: 3.83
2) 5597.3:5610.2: 4.21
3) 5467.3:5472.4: 4.48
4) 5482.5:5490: 5.01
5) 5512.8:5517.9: 3.97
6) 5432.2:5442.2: 5.24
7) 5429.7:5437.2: 4.71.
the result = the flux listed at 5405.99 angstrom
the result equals 4.05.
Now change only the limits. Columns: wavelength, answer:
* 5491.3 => 5.29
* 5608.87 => 4.49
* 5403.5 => 4.88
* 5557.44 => 4.81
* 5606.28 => 4.48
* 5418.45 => 5.58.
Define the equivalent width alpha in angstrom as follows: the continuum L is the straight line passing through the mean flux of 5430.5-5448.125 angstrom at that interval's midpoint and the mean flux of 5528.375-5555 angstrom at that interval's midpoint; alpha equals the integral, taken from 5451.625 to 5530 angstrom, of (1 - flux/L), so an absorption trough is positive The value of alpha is 4.6 angstrom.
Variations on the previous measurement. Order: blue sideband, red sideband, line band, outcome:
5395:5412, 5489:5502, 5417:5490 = 0.2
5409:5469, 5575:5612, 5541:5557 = 0.5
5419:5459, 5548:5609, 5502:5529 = 2.2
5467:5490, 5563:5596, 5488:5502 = -0.1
